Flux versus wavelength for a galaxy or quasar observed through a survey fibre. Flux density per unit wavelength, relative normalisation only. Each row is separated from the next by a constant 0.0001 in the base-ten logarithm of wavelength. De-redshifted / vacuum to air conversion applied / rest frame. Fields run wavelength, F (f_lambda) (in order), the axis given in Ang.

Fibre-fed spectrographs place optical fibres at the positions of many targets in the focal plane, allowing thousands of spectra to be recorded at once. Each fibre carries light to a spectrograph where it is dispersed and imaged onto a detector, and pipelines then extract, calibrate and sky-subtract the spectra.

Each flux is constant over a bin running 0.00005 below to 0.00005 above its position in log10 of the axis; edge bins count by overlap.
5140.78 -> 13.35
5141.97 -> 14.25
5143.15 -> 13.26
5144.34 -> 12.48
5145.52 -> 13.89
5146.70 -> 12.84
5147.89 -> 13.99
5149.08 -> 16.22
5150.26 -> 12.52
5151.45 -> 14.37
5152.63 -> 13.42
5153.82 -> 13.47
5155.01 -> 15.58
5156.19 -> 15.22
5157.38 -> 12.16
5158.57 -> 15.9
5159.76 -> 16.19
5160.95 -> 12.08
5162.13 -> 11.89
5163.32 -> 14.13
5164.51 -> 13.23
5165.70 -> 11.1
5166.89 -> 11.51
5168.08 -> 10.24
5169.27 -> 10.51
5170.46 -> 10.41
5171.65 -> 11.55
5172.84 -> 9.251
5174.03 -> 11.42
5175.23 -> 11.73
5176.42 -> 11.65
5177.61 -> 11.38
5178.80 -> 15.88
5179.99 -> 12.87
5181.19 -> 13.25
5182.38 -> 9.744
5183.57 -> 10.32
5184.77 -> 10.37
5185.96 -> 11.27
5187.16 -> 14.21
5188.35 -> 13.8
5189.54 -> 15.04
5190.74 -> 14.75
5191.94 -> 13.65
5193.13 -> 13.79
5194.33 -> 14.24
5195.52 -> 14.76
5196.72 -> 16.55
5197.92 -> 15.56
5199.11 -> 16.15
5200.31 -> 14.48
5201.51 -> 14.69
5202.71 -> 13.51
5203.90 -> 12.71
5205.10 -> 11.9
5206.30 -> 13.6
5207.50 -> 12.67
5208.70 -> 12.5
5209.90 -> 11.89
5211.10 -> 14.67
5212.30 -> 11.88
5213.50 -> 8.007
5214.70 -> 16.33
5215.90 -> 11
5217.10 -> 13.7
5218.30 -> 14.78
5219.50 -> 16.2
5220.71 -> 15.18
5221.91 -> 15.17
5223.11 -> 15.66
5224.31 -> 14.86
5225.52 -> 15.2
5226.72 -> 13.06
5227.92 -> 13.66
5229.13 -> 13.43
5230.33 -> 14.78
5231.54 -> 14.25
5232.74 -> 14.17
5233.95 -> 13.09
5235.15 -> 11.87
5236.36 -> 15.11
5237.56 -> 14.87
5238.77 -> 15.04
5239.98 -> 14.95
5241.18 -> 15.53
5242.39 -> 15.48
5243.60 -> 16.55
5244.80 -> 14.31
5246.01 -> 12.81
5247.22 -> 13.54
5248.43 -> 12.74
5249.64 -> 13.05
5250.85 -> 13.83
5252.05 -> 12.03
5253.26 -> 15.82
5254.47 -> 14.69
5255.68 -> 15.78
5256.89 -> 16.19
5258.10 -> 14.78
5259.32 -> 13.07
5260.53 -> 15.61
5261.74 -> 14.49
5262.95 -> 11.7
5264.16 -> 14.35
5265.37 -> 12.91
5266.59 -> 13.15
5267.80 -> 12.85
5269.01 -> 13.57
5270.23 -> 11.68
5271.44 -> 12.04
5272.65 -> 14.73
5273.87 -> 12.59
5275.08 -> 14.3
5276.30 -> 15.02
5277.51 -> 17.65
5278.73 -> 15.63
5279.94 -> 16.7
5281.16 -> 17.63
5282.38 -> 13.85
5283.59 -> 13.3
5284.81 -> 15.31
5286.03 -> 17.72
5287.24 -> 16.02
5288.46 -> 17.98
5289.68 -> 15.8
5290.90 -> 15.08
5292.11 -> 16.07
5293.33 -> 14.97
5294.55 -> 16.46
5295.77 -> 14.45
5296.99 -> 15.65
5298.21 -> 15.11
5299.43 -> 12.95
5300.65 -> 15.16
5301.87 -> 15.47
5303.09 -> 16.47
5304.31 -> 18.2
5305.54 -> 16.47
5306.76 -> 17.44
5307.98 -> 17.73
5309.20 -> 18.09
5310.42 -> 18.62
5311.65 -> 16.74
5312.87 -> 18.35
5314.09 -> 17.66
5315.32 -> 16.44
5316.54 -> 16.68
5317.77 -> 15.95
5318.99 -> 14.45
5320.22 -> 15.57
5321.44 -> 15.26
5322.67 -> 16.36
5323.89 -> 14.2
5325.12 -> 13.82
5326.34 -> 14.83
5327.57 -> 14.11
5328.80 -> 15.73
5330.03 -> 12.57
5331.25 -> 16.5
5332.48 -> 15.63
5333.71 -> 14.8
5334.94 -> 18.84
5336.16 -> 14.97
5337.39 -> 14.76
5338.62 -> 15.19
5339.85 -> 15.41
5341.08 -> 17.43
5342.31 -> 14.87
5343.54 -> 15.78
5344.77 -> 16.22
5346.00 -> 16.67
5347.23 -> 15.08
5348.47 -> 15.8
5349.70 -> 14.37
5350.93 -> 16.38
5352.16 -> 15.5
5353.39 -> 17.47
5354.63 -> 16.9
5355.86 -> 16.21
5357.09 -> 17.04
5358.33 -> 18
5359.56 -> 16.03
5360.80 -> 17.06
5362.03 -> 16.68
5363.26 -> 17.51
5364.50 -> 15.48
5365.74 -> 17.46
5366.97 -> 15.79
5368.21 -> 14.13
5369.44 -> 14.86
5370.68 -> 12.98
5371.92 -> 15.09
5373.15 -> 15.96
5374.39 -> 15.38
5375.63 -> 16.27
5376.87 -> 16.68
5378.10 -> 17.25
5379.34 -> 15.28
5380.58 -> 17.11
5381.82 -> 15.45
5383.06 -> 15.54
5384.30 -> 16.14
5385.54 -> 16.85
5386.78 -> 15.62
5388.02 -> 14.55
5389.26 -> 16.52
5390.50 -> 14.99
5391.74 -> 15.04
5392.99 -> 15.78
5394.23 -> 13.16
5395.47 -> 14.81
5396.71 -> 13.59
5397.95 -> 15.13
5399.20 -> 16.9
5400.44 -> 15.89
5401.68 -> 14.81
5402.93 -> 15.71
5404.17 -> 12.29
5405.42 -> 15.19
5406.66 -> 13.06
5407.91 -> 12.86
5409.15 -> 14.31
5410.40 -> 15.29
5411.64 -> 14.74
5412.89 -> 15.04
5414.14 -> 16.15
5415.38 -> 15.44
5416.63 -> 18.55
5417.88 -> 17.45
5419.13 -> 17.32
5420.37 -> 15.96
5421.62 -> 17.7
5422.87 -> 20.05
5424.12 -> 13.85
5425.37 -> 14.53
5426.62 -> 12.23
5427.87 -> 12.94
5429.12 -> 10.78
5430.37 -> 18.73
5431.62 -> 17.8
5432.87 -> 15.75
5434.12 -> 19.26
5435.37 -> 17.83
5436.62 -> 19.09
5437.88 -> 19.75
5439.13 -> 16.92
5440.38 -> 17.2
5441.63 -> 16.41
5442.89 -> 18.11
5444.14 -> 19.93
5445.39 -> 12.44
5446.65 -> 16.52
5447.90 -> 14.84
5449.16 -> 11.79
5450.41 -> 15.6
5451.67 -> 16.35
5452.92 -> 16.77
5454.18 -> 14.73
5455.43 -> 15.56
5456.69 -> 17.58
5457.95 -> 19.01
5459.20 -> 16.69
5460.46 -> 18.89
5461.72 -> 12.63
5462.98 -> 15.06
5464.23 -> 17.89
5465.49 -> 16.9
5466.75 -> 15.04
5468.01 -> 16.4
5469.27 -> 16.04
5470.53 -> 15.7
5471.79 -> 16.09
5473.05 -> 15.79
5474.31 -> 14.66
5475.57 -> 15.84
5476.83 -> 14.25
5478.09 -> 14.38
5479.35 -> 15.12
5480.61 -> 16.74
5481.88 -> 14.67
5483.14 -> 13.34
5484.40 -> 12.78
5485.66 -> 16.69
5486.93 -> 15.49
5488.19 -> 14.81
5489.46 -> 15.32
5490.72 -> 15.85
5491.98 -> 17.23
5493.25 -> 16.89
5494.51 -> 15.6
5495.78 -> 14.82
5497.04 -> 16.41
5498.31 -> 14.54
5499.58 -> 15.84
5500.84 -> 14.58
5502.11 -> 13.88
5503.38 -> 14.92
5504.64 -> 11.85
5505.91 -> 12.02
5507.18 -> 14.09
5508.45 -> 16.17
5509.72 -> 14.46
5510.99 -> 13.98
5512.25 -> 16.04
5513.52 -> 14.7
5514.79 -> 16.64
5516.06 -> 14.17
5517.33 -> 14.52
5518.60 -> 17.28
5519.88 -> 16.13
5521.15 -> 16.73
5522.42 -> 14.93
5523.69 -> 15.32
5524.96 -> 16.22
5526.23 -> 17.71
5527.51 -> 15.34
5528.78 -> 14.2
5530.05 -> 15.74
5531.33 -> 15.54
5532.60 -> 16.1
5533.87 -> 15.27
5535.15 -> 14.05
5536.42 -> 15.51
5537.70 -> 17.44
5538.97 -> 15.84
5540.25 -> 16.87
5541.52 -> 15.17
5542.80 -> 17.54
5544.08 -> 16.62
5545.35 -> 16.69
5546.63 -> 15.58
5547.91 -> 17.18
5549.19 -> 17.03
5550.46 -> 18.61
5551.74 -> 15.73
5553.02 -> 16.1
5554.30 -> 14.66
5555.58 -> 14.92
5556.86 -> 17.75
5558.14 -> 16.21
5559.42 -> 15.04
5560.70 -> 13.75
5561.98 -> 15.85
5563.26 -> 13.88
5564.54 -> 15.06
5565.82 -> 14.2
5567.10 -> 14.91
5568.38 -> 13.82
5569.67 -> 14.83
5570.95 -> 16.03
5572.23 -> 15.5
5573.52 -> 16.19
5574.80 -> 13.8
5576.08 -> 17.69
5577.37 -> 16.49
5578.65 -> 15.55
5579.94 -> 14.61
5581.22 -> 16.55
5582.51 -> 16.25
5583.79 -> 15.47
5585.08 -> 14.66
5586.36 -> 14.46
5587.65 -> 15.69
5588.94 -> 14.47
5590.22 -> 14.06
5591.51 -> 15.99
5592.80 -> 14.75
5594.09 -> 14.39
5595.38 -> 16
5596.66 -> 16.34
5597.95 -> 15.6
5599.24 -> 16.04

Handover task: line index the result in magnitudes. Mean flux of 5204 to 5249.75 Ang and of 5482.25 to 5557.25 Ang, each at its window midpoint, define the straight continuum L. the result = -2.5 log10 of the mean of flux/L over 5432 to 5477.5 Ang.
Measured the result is -0.08 mag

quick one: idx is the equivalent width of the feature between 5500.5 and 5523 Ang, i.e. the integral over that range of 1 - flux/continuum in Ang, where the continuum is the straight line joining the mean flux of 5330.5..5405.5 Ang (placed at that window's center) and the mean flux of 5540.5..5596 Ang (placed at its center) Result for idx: 1.1 Ang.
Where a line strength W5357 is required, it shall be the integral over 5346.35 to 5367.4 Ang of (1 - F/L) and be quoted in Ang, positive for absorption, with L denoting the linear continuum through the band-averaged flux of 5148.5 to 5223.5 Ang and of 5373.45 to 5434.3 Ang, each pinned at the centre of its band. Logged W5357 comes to -1.9 Ang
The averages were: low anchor 13.2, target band 16.4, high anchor 15.5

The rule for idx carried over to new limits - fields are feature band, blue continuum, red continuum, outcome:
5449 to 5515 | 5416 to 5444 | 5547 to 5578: 3.8 Ang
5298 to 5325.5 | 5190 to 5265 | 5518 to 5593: -3.3 Ang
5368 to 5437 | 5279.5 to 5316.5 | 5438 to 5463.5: 2.9 Ang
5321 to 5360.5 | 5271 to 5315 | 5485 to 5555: 0.4 Ang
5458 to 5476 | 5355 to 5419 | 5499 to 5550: -0.6 Ang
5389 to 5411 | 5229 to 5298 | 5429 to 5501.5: 1.2 Ang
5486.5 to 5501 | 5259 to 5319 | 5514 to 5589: 0.0 Ang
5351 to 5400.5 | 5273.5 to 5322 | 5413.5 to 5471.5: 1.1 Ang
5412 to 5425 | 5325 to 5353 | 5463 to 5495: -0.9 Ang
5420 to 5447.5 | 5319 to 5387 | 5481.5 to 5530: -1.9 Ang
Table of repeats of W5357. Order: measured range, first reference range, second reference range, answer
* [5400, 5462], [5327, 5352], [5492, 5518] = -3.33 Ang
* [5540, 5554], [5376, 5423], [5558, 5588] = -1.18 Ang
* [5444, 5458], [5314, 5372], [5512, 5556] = 0.18 Ang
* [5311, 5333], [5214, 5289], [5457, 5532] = -1.28 Ang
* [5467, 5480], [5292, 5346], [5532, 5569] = 0.32 Ang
